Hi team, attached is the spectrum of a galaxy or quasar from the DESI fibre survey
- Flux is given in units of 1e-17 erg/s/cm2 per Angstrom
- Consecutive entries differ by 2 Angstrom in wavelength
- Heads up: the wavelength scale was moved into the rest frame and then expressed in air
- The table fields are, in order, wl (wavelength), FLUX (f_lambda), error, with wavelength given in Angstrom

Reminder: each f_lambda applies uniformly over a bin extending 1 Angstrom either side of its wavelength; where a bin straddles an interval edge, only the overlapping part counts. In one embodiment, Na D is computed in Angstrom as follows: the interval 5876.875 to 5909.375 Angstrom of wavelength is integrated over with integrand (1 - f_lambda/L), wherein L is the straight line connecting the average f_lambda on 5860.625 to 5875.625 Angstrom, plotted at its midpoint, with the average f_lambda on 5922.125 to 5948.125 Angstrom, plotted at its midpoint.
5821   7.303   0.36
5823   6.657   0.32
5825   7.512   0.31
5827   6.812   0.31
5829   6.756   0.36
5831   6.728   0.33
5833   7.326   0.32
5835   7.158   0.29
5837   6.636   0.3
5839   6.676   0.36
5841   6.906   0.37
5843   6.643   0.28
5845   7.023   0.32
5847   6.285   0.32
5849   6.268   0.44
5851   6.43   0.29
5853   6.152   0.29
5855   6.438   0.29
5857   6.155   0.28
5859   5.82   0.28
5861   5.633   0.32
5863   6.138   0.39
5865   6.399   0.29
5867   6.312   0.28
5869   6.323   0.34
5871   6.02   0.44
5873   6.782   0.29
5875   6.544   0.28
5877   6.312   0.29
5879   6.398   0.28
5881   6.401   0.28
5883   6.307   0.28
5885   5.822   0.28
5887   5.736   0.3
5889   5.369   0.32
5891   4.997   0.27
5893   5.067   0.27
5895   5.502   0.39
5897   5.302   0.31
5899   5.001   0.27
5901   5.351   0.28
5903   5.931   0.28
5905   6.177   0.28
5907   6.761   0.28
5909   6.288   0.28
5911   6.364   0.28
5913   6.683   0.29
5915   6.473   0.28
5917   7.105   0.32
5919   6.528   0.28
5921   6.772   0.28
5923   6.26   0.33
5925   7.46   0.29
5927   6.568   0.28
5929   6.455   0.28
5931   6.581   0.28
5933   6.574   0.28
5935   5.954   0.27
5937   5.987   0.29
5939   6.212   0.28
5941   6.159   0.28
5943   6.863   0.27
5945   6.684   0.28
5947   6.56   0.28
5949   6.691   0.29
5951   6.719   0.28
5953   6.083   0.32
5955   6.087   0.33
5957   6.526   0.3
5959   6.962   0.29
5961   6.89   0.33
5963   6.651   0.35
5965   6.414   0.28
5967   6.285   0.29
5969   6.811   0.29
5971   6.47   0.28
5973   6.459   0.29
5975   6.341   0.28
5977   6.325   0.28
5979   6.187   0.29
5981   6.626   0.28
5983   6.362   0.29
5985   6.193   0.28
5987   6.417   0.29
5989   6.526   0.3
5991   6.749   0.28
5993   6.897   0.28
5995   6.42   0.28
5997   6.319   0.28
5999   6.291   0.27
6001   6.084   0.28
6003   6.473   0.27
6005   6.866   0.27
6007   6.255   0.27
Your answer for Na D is 3.0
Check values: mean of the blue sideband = 6.29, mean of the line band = 5.78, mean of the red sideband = 6.49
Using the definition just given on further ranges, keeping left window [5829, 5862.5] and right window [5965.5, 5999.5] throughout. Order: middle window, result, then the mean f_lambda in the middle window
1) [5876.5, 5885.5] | 0.3 Angstrom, 6.27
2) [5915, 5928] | -0.6 Angstrom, 6.76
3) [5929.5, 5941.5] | 0.4 Angstrom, 6.26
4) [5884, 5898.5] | 2.5 Angstrom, 5.39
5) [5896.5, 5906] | 1.4 Angstrom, 5.57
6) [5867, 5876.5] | 0.2 Angstrom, 6.4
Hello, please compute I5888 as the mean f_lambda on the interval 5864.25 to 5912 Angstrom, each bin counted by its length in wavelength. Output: 5.98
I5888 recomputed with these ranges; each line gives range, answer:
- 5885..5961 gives 6.24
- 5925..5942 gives 6.38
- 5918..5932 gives 6.66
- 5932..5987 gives 6.45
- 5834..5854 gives 6.62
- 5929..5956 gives 6.4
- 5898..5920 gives 6.24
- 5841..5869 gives 6.31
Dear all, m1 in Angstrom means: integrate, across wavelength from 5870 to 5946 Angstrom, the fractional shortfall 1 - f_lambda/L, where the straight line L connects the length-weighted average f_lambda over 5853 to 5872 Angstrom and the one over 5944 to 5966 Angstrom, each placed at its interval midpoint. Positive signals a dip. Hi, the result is 1.8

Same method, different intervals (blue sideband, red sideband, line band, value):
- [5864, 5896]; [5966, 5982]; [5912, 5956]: -1.85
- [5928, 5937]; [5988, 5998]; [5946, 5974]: -0.39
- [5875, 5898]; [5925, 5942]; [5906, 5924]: -1.28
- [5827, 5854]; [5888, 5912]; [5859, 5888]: -0.39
